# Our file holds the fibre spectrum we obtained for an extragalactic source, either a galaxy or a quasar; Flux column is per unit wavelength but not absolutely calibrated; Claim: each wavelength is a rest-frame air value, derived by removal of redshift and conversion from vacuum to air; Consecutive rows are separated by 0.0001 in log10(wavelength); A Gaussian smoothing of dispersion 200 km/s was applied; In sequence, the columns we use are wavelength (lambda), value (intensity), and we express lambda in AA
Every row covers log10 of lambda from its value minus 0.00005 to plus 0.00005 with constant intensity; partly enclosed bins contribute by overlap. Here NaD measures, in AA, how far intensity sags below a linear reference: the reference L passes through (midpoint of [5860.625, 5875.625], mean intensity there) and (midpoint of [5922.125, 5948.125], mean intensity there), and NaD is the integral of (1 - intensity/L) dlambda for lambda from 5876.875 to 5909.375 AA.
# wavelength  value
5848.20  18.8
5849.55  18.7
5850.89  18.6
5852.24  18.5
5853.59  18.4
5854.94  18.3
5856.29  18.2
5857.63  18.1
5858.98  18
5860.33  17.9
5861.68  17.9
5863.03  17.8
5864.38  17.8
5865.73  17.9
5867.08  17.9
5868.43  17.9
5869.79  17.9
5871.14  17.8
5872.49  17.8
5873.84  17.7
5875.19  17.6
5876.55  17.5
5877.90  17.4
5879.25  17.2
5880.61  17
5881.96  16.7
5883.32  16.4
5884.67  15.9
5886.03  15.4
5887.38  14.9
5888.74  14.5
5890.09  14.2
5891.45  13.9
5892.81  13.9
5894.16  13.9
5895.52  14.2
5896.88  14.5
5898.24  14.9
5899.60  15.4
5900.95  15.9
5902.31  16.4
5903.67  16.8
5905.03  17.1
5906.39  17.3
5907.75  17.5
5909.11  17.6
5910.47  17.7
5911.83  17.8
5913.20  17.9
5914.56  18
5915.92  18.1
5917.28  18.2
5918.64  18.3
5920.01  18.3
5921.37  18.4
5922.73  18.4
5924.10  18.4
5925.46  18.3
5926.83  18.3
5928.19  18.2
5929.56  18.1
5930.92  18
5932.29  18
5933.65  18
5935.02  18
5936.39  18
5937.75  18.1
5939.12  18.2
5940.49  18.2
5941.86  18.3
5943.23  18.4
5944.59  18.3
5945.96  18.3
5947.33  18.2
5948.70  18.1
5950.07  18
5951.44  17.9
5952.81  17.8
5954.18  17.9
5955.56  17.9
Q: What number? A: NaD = 3.9 AA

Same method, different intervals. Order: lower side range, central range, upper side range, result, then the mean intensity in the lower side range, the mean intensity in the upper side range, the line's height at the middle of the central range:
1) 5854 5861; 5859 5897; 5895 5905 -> 0.9 AA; 18.1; 15.6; 16.9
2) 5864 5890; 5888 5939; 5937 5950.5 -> 1.9 AA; 16.9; 18.2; 17.6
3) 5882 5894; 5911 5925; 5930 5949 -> -1.1 AA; 14.9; 18.2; 16.8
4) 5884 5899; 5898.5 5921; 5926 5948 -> -1.9 AA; 14.6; 18.2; 16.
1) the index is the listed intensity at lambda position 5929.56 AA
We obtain 18.1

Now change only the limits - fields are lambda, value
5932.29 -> 18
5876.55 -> 17.5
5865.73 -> 17.9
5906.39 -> 17.3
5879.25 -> 17.2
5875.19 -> 17.6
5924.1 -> 18.4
